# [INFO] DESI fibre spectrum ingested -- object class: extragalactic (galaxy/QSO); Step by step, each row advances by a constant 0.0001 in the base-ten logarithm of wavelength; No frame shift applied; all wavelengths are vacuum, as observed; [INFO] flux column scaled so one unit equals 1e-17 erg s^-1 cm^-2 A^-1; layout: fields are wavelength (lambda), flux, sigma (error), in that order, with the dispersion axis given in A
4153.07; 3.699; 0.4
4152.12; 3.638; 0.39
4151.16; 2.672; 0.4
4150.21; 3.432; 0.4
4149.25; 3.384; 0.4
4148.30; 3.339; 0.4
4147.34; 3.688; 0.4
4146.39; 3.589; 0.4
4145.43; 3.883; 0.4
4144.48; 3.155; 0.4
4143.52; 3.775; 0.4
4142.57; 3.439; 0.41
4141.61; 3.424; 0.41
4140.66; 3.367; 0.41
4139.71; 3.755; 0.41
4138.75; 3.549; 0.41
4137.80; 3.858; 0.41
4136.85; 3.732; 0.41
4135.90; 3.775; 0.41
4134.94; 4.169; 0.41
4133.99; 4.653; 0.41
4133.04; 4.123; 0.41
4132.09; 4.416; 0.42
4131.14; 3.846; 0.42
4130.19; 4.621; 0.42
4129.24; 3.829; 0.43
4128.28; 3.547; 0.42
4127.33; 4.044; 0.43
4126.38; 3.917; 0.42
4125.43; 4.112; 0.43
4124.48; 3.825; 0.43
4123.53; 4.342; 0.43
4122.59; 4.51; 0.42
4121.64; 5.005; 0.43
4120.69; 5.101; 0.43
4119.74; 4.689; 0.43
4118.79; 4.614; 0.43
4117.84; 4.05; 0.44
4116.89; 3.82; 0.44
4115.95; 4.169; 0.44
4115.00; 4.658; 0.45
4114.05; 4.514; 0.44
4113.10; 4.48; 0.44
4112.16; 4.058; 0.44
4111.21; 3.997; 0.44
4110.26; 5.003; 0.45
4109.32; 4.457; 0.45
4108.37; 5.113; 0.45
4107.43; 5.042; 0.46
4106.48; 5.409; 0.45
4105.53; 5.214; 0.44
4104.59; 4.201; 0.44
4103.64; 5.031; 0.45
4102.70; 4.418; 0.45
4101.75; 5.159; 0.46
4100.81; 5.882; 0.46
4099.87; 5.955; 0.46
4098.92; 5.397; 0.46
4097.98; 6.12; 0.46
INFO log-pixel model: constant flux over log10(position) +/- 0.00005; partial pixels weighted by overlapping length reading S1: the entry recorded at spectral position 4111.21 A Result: 3.997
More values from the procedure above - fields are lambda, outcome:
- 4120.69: 5.101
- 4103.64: 5.031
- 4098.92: 5.397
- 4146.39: 3.589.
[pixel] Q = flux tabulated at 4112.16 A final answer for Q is 4.058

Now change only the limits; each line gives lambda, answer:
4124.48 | 3.825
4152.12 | 3.638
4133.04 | 4.123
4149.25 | 3.384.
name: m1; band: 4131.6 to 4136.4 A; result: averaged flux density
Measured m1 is 4.22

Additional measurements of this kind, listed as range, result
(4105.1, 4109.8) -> 5.04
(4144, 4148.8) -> 3.53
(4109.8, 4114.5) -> 4.41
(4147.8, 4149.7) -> 3.36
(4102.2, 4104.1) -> 4.73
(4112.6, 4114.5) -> 4.5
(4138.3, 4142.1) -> 3.52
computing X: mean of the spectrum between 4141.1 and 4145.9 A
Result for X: 3.53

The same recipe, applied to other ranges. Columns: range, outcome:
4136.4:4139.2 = 3.72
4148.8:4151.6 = 3.17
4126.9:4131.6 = 3.97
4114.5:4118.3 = 4.18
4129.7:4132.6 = 4.3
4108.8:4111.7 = 4.49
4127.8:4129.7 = 3.67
